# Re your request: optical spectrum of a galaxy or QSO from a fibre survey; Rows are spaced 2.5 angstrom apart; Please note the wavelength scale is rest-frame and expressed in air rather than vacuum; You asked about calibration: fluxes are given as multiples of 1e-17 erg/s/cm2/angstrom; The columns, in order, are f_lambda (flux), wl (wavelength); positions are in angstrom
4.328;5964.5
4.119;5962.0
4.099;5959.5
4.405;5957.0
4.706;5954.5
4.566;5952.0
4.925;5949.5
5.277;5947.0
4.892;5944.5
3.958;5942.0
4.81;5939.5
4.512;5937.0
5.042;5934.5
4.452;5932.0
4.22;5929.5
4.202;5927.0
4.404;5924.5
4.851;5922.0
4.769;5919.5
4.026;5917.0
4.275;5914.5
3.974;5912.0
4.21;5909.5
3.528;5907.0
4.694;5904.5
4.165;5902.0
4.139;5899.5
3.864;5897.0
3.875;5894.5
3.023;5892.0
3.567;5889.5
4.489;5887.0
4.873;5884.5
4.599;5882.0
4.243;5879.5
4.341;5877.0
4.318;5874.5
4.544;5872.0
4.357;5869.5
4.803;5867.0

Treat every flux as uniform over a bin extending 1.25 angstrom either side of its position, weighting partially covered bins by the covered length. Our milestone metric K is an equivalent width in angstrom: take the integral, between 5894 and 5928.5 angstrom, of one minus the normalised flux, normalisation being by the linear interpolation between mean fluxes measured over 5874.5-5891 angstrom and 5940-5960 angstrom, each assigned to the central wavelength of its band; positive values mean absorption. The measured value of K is 1.8 angstrom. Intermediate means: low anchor 4.33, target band 4.22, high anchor 4.63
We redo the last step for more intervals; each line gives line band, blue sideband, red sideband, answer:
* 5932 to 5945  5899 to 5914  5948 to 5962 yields -0.68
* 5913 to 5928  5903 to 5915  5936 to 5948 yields -0.34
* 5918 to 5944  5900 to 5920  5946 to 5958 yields -0.31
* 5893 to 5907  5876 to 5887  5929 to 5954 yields 1.52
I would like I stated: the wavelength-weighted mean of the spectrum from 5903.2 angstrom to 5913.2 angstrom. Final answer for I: 4.1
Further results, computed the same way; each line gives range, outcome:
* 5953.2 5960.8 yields 4.4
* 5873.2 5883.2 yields 4.37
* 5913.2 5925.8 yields 4.46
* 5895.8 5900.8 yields 4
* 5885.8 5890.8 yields 4.01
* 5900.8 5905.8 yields 4.42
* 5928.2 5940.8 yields 4.6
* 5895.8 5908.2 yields 4.08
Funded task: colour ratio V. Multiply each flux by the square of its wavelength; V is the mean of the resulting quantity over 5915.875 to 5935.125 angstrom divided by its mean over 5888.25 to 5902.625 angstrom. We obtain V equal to 1.21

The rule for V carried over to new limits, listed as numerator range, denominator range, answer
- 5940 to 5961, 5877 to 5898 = 1.15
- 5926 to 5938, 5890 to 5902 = 1.21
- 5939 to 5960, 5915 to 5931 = 1.06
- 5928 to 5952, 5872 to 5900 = 1.15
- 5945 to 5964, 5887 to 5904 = 1.21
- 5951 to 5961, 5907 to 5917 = 1.11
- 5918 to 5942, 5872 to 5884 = 1.05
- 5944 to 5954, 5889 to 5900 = 1.36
